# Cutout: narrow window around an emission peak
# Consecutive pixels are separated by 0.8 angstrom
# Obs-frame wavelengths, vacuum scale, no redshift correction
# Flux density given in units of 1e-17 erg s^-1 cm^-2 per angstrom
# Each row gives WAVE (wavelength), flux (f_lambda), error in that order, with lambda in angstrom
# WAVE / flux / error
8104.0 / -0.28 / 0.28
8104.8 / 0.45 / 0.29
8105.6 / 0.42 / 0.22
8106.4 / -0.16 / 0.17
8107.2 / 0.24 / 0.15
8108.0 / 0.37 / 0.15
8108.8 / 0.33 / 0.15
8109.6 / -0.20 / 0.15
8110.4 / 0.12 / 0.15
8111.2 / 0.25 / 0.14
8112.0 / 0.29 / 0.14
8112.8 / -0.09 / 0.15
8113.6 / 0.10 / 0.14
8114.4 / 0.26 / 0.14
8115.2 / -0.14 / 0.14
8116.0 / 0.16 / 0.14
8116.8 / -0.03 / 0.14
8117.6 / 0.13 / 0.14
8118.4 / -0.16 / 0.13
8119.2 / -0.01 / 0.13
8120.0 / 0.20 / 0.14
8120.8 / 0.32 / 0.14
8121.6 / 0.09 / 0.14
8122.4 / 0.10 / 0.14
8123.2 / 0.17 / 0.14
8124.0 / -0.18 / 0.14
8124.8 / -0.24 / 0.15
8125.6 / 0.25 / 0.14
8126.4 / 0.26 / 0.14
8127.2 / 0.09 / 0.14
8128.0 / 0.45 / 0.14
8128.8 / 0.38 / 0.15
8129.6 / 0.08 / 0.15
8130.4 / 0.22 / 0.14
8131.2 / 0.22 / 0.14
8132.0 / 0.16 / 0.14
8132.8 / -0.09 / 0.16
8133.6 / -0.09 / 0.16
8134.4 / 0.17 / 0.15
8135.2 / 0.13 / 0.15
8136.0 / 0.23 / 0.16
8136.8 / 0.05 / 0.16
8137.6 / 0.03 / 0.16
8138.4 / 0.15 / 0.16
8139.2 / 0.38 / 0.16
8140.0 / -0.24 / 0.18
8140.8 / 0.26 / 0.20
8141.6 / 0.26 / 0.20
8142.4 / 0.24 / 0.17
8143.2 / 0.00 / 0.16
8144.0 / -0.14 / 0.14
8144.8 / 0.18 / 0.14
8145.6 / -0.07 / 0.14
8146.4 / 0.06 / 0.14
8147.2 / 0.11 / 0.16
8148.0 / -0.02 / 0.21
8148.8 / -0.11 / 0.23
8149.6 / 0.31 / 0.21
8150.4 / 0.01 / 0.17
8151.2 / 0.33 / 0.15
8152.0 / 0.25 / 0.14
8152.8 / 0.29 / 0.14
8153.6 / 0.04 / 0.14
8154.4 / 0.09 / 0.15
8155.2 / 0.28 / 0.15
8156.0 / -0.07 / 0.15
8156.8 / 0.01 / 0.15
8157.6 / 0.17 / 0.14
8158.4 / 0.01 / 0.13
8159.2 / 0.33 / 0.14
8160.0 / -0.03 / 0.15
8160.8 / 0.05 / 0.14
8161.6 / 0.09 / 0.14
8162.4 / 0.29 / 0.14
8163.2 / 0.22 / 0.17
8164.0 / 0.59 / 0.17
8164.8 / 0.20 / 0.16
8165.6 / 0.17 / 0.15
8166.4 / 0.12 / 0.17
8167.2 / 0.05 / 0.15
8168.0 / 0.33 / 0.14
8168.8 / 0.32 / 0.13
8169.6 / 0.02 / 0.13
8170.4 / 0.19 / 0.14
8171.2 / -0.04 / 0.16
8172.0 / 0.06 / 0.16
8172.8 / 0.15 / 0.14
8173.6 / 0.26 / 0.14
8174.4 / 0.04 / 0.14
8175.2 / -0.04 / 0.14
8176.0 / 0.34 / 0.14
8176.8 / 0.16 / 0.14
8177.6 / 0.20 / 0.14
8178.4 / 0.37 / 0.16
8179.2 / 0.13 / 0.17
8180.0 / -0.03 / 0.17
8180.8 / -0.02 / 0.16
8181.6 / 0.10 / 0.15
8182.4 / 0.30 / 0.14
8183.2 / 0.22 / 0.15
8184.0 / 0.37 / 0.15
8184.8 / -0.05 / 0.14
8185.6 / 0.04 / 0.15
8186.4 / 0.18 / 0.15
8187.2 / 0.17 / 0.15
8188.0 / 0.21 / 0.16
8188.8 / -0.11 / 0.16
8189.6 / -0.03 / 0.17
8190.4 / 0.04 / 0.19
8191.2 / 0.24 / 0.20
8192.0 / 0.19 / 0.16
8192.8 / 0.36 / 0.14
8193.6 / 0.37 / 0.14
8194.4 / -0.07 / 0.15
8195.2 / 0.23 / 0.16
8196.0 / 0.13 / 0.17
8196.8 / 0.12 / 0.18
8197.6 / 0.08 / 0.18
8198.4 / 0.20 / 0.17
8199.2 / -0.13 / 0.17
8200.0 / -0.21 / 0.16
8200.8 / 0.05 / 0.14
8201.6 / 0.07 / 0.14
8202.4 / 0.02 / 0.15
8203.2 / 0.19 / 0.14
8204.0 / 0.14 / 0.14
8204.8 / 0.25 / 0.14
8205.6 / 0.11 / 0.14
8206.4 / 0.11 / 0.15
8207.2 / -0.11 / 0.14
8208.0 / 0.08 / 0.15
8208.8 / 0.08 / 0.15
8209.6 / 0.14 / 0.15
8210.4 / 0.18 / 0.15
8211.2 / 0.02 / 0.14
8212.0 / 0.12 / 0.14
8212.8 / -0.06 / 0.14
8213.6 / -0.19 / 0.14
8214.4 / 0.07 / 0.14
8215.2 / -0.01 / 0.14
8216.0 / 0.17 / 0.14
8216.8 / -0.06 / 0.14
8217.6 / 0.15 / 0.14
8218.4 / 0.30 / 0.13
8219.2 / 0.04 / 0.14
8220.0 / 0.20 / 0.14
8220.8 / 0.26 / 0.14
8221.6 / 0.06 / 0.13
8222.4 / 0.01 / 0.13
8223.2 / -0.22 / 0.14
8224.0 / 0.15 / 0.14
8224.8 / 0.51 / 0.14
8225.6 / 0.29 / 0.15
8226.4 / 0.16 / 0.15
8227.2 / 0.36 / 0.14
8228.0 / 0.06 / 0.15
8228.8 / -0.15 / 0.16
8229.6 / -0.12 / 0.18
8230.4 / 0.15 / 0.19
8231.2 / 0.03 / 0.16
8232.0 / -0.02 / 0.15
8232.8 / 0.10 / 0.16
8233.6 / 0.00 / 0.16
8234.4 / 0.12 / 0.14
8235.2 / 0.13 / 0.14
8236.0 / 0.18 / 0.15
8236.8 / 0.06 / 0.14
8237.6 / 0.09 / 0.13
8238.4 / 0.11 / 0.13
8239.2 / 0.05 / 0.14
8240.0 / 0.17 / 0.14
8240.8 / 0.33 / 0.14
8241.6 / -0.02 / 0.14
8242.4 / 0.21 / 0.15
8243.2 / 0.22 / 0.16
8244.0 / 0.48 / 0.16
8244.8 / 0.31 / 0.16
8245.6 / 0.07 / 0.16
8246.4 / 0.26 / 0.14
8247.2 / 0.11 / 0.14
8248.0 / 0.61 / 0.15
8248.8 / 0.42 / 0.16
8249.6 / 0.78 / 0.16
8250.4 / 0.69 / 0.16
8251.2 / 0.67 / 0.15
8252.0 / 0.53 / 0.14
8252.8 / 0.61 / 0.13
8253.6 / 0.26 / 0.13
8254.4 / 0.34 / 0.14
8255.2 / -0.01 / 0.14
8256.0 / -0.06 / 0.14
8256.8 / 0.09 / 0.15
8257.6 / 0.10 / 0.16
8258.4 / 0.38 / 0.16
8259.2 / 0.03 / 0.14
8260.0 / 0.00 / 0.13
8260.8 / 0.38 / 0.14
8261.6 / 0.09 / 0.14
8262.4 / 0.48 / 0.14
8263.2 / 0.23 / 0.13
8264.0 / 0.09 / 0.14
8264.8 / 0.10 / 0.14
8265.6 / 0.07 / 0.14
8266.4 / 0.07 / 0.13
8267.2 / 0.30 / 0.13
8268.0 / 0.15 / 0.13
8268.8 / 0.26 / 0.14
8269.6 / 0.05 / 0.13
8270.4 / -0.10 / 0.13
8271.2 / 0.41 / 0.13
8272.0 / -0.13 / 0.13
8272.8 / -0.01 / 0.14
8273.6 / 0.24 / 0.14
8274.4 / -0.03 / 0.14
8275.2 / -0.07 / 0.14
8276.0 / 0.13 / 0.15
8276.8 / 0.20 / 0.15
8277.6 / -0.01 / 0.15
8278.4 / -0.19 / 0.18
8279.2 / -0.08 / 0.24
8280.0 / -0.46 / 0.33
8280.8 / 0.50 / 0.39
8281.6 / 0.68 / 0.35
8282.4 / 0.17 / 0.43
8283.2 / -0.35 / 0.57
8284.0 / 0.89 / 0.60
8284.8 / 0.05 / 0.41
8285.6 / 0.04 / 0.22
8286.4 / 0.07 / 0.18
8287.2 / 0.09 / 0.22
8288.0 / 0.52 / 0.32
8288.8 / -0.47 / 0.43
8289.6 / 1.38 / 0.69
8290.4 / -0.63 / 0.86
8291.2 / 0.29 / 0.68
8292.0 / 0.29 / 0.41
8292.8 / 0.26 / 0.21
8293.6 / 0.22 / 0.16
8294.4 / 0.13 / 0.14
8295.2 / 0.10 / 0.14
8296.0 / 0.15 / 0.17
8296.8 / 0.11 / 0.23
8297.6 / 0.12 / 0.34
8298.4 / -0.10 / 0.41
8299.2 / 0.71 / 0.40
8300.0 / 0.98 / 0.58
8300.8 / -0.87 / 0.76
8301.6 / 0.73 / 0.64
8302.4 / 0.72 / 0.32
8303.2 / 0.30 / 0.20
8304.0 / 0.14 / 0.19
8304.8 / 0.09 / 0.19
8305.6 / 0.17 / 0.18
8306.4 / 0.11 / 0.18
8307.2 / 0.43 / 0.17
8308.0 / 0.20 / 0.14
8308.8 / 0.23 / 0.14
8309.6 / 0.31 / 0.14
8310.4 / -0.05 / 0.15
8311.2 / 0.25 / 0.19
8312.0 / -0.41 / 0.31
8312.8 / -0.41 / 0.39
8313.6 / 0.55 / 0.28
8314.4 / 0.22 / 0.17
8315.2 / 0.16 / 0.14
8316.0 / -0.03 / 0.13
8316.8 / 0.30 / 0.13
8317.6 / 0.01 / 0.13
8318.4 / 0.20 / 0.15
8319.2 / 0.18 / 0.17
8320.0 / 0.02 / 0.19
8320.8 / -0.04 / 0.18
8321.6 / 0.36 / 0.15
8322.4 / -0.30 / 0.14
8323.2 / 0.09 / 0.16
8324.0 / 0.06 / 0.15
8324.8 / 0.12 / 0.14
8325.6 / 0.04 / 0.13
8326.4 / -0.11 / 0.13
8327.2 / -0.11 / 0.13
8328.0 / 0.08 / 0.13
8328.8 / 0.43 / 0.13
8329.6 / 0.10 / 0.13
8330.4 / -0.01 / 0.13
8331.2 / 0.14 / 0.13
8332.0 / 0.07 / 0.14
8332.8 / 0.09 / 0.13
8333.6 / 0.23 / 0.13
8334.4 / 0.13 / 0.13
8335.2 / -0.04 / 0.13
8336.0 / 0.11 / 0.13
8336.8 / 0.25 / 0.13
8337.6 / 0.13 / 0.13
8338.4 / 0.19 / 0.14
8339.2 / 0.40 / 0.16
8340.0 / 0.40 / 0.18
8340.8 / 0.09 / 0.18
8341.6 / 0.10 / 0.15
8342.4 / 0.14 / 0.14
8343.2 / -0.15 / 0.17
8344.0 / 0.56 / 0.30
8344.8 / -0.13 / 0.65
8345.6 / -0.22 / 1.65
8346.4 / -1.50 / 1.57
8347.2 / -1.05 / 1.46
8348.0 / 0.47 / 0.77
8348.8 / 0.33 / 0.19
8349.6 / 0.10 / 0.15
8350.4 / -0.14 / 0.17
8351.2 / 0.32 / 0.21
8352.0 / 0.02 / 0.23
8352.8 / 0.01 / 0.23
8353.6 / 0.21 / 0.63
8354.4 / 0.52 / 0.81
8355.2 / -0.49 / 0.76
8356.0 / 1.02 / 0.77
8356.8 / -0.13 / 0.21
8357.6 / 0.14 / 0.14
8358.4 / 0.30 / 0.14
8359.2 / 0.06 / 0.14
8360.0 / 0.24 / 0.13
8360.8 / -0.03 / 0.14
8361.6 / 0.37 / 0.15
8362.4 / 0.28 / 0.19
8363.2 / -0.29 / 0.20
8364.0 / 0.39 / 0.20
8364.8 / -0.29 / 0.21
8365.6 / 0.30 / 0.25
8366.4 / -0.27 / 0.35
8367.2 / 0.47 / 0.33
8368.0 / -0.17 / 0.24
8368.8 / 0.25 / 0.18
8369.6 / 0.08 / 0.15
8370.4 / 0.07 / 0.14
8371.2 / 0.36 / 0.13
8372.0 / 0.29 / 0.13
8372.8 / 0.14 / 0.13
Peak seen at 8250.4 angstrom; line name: H-gamma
